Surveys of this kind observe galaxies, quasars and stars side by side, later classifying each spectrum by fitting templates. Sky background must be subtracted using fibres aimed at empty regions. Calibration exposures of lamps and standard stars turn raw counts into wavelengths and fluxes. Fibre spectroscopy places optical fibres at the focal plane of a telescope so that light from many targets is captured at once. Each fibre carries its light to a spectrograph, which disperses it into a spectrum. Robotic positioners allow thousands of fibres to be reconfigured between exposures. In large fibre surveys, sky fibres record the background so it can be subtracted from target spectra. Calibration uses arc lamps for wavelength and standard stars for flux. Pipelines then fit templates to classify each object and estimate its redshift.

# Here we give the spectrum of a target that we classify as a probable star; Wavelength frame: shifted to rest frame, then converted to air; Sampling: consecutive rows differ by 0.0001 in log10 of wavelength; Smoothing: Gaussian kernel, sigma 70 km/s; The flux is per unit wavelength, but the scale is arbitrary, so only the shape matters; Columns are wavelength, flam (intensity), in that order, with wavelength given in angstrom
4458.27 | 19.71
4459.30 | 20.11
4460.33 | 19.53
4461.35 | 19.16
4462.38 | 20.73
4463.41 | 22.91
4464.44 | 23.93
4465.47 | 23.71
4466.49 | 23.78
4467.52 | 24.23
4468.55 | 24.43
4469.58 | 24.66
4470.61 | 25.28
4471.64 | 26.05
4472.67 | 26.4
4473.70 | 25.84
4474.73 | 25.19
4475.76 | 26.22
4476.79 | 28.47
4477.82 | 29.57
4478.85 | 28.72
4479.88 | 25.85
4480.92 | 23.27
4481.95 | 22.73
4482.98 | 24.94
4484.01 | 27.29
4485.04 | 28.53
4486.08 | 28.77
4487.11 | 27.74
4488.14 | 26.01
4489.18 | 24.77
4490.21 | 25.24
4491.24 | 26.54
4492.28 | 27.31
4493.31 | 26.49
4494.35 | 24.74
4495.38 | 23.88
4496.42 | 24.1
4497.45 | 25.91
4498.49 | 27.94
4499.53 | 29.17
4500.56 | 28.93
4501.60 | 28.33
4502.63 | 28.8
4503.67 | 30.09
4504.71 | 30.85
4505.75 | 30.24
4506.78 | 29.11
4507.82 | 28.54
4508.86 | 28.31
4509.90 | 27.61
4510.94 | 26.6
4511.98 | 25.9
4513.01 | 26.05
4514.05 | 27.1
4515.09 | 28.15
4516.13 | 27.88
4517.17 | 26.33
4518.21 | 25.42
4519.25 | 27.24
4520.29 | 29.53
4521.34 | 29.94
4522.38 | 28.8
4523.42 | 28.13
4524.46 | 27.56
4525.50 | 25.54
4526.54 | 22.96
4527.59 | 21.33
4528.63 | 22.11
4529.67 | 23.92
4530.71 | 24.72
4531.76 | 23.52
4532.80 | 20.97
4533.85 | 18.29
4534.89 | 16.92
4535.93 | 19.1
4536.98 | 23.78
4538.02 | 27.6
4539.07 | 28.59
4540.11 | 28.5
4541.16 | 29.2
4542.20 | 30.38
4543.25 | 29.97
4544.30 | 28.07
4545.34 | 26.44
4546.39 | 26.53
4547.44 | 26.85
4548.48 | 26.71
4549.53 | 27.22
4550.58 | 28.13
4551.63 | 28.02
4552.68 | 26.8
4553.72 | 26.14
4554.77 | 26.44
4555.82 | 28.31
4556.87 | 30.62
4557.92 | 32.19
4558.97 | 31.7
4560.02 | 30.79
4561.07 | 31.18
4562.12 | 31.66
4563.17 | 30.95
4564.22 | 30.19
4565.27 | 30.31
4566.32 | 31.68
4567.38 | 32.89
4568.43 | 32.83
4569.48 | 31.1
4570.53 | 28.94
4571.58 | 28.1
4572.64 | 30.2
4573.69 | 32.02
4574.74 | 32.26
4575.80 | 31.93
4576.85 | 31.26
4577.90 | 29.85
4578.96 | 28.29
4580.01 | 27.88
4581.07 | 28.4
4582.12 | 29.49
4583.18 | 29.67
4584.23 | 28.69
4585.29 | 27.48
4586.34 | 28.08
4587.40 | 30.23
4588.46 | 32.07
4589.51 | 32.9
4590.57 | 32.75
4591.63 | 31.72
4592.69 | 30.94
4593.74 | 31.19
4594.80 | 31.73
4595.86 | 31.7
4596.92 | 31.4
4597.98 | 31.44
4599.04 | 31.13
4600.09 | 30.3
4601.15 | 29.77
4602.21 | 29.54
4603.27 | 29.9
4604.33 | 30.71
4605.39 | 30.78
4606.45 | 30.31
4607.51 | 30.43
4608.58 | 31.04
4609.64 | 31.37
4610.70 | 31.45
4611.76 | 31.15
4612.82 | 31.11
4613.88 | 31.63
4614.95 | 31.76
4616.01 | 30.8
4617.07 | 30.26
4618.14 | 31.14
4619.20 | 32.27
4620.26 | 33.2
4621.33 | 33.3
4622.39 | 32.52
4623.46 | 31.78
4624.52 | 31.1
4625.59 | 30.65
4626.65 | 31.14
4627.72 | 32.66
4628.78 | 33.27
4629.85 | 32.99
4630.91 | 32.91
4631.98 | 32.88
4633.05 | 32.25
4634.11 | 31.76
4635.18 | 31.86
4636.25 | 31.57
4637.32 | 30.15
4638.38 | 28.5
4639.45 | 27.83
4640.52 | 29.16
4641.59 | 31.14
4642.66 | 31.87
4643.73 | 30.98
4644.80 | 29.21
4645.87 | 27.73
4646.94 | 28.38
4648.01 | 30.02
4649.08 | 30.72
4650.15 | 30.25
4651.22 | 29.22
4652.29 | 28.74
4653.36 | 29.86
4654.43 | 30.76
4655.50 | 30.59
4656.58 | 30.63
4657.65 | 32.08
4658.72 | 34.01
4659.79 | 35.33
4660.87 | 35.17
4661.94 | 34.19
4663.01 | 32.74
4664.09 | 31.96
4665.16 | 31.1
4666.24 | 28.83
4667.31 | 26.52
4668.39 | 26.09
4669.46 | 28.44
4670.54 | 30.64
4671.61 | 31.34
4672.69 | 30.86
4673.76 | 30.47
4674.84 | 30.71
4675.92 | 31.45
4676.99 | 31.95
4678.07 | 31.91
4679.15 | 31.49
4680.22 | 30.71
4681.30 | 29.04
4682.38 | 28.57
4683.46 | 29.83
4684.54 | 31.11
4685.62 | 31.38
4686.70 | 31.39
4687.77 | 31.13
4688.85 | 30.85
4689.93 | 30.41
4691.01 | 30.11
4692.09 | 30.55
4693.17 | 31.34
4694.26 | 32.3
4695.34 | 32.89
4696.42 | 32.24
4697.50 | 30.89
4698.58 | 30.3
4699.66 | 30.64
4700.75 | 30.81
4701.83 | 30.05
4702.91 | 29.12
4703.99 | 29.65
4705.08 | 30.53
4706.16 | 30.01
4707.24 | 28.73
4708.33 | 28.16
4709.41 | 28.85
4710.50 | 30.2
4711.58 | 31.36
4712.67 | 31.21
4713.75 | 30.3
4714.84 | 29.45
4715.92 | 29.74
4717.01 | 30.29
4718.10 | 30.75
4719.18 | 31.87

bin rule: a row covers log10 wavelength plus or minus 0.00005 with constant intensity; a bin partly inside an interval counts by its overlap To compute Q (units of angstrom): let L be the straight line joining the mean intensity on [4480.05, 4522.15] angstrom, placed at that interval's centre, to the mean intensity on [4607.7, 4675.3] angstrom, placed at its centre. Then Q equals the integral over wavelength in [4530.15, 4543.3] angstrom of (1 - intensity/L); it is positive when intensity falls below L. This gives 1.7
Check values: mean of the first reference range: 27.2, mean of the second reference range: 31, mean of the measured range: 24.5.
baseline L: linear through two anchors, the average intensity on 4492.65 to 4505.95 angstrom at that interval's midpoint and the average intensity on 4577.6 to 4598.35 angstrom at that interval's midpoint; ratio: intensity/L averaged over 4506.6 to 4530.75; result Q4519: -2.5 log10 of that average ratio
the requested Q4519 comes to 0.06 mag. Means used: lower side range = 27.6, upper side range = 30.3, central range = 26.6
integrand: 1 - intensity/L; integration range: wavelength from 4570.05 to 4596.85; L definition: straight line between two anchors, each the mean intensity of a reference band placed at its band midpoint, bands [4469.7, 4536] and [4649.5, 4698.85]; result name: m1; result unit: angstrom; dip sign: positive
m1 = -1.8 angstrom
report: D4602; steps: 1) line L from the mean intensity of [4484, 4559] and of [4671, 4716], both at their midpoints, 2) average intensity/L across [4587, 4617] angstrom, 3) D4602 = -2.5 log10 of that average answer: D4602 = -0.09 mag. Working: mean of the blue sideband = 26.8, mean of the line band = 31.1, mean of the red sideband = 30.6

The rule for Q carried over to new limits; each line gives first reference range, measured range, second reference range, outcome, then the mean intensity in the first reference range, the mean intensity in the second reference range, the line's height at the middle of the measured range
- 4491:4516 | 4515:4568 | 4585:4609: 3.1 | 27.5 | 30.8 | 28.9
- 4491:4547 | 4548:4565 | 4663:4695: -1.1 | 26.5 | 30.5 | 27.4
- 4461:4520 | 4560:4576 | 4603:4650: -1.1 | 26.4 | 31.1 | 29.1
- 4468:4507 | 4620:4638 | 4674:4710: -1.6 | 26.8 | 30.6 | 29.4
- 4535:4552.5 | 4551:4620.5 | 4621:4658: -4.5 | 26.9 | 30.9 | 28.7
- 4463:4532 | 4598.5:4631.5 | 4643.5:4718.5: -2.6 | 26.4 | 30.6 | 29.1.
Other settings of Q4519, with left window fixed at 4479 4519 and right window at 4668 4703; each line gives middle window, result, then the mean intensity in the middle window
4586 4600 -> -0.09 mag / 31.3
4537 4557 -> 0.01 mag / 27.8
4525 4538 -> 0.24 mag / 22.1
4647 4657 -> 0.00 mag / 30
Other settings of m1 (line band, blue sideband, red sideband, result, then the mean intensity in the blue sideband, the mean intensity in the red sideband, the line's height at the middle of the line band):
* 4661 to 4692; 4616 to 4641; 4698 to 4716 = 0.0 angstrom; 31.5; 30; 30.6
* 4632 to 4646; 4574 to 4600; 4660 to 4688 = 0.1 angstrom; 30.5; 30.8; 30.7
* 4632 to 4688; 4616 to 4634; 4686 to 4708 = 1.3 angstrom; 32.1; 30.7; 31.4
